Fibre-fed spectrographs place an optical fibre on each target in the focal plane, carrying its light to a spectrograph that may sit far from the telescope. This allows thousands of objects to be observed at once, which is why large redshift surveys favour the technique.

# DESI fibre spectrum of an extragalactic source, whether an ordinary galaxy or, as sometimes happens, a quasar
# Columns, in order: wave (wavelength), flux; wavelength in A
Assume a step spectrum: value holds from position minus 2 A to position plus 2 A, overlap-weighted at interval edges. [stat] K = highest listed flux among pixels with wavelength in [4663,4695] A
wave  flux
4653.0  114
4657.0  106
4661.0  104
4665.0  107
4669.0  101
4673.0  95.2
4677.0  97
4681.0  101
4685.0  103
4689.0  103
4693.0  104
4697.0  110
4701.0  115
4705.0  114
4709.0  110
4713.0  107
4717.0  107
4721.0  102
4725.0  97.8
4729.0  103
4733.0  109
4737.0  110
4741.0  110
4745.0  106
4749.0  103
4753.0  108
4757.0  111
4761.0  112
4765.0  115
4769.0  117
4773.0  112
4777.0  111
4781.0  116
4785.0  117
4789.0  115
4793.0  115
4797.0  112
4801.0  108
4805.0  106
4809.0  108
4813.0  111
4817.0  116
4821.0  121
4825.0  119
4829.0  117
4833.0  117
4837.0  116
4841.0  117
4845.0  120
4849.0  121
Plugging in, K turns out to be 107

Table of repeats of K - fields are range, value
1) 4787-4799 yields 115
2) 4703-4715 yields 114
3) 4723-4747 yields 110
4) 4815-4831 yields 121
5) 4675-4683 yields 101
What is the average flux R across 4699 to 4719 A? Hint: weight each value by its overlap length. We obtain 111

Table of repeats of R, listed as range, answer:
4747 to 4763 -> 108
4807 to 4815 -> 110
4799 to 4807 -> 107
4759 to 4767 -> 114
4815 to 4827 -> 119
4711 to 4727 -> 103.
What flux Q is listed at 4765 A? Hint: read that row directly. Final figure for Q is 115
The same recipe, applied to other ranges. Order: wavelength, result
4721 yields 102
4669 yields 101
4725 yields 97.8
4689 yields 103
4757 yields 111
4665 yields 107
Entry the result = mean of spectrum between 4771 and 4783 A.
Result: 113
